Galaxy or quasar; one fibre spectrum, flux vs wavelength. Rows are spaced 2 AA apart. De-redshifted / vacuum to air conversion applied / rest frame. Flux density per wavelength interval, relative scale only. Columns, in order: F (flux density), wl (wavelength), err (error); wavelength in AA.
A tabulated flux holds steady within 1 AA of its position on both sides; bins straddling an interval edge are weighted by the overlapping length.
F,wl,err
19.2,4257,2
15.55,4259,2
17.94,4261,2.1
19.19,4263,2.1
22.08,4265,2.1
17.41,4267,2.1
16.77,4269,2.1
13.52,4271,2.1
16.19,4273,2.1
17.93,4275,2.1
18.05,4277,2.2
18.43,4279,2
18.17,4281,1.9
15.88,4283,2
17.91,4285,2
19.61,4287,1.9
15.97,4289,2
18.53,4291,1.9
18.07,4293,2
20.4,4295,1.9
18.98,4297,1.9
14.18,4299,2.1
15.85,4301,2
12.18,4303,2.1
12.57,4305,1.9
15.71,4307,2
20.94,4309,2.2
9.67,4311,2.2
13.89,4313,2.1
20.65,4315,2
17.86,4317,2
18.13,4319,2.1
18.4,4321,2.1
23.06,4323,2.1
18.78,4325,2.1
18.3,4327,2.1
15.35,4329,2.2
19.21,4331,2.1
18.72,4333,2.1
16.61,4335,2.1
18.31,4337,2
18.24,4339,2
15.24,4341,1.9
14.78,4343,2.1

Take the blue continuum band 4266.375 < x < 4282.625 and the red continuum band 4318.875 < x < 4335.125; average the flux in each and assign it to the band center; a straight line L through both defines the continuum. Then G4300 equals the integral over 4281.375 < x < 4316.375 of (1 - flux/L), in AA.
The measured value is 2.3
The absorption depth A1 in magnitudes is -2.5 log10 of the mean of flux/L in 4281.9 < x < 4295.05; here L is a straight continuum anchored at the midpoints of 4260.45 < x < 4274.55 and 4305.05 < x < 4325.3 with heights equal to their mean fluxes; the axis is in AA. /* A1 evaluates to -0.02 mag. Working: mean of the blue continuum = 17.6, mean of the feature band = 17.9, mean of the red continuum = 17.4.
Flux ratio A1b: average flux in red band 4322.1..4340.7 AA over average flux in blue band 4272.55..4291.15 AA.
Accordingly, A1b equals 1.0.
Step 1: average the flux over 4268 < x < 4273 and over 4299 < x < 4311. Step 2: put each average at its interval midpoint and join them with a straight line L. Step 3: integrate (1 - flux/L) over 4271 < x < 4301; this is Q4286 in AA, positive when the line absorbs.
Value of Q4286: -4.8 AA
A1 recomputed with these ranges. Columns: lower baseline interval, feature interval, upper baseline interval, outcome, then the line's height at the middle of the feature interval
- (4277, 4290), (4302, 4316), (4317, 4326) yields 0.242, 18.8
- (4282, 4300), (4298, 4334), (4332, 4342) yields 0.044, 17.6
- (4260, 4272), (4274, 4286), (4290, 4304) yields -0.020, 17.4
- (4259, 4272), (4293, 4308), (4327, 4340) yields 0.120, 17.7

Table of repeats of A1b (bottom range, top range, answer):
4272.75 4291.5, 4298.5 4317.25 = 0.86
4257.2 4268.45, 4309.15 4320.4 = 0.90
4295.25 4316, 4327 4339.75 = 1.14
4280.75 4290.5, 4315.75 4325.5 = 1.10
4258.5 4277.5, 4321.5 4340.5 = 1.05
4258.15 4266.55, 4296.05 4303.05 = 0.84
